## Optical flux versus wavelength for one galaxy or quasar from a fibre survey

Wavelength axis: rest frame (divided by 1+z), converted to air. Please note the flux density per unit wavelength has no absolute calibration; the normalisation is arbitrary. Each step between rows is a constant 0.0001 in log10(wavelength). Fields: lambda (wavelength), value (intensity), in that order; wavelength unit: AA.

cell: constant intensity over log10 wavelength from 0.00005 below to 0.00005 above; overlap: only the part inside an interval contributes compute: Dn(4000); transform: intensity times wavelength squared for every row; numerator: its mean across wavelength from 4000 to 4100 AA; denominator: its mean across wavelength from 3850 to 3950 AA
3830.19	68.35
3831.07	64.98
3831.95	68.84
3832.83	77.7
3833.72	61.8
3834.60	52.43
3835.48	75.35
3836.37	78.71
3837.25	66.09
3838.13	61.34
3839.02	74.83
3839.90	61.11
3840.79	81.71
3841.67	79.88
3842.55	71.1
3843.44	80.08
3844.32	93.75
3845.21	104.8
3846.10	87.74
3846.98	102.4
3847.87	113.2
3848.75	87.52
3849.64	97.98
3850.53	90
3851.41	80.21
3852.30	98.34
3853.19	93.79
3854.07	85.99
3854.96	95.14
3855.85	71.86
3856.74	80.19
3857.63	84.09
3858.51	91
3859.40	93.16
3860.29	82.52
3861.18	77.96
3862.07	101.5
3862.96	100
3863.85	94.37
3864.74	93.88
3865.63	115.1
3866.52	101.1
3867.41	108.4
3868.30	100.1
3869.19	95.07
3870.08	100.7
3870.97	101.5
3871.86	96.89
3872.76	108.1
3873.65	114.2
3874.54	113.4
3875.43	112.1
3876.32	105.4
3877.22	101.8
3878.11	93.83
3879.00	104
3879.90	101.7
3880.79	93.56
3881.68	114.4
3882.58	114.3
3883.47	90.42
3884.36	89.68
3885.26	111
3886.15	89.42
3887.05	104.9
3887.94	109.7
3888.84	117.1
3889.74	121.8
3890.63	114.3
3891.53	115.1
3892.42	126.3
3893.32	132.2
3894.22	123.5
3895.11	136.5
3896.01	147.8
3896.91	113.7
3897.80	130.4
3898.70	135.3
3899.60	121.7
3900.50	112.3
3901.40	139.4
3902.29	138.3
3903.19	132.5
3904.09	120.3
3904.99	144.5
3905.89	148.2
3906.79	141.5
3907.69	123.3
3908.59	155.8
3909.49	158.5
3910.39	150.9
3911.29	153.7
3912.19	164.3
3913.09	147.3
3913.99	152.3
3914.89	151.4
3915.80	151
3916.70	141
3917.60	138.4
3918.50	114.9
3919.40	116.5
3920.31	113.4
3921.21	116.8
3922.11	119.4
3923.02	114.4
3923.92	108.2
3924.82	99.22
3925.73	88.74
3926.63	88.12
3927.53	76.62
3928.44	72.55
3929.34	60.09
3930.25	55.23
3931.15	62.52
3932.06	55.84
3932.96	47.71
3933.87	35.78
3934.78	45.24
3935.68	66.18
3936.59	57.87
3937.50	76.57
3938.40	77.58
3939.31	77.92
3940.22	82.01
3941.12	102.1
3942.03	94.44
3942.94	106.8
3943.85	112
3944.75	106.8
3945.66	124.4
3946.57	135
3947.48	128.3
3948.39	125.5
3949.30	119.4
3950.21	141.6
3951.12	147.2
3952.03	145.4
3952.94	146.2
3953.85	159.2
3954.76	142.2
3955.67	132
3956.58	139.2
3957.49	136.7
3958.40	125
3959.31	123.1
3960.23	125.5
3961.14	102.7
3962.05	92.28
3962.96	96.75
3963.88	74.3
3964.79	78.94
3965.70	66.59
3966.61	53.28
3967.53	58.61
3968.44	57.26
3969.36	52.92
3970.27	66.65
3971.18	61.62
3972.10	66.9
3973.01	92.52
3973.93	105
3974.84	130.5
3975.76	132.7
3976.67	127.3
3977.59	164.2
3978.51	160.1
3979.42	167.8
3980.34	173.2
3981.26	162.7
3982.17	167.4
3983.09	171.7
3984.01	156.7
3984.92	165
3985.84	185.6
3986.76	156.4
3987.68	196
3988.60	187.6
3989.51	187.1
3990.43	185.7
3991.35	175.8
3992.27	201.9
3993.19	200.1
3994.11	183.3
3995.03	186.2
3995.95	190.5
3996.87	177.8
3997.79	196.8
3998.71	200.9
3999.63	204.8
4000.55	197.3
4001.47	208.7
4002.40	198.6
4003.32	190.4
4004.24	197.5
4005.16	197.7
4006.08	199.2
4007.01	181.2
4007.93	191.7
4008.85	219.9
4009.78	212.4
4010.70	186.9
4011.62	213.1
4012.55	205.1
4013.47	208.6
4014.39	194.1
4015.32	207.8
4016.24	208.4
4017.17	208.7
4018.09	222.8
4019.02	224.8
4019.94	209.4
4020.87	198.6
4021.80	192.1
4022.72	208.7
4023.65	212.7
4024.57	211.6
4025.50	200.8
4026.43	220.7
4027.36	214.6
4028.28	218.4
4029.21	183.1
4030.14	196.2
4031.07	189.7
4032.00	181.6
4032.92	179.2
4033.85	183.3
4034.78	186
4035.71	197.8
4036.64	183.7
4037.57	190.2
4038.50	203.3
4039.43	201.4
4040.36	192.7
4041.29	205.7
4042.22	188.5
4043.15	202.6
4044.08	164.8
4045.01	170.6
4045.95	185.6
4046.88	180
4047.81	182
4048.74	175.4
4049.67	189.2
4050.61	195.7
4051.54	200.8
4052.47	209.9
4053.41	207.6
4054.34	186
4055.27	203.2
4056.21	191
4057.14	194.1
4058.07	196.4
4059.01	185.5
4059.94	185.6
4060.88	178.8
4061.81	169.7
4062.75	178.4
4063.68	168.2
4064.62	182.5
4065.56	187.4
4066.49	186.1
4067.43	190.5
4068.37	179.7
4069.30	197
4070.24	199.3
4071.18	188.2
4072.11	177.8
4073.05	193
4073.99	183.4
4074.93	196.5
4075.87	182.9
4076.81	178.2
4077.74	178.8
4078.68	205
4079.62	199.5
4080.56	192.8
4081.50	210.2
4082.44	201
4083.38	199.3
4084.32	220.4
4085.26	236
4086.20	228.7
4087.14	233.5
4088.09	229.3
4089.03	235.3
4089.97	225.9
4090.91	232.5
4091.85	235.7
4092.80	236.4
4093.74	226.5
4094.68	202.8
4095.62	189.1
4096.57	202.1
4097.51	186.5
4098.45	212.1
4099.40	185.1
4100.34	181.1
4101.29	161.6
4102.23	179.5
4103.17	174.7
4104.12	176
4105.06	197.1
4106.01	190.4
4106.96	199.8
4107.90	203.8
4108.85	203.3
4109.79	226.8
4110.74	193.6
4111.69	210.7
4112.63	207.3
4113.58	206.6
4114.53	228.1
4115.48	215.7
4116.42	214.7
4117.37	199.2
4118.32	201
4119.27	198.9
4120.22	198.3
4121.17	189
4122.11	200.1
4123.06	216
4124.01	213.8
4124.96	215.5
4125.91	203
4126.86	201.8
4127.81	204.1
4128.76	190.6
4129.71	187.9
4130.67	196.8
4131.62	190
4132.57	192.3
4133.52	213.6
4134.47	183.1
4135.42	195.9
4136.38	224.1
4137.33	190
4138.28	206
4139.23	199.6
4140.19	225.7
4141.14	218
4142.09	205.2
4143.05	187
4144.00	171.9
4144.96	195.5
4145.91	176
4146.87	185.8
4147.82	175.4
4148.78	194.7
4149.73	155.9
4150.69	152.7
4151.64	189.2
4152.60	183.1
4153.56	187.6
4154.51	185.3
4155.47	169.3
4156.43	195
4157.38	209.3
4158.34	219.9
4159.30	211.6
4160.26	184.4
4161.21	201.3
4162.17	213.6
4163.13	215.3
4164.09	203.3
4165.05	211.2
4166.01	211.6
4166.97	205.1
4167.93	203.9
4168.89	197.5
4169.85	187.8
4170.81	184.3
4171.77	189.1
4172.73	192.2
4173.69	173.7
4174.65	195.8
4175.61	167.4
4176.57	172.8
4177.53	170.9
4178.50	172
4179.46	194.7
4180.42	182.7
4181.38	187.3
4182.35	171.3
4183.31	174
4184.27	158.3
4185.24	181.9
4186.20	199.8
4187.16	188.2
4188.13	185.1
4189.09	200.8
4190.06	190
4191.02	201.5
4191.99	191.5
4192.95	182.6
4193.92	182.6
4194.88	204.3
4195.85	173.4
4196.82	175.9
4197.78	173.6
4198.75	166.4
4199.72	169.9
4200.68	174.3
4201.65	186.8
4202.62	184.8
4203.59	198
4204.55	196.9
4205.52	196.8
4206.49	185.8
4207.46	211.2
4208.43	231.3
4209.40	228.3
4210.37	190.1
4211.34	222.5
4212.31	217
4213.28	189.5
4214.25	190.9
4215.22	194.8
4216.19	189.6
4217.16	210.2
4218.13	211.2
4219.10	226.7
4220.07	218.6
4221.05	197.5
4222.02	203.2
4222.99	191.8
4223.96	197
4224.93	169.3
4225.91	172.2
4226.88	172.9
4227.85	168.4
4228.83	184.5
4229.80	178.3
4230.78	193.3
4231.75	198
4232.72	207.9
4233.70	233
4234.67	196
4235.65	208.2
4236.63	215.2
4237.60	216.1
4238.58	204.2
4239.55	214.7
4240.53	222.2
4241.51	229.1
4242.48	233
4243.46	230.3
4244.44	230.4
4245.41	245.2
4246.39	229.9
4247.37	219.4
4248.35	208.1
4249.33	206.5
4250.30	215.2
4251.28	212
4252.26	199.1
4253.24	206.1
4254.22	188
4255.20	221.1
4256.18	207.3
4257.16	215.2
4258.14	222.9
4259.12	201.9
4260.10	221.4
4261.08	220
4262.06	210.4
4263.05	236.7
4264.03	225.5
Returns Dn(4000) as 2.0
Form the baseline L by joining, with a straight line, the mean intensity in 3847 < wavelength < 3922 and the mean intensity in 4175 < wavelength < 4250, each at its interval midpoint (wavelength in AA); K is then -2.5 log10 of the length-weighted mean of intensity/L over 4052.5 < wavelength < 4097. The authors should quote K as -0.23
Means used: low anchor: 114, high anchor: 197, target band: 200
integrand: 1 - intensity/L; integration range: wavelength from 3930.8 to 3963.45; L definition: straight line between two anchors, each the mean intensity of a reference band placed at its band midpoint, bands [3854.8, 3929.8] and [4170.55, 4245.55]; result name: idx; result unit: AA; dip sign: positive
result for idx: 5.8 AA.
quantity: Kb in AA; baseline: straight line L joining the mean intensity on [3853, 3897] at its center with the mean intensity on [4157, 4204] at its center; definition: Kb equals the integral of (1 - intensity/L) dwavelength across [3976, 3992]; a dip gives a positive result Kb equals -4.2 AA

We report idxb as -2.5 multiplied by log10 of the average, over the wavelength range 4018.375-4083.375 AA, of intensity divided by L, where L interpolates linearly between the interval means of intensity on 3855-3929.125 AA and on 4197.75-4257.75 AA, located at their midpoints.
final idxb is -0.227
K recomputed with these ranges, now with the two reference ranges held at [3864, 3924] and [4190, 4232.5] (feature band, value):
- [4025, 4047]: -0.25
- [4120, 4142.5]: -0.16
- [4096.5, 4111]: -0.14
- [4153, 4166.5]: -0.11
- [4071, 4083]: -0.18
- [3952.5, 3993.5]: 0.06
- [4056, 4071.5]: -0.17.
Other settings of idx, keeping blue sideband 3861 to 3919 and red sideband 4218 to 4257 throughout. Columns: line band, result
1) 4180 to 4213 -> 1.1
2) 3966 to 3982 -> 3.7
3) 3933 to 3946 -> 5.0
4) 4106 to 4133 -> -4.0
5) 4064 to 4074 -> -1.4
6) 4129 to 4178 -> -1.9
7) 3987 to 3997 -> -2.9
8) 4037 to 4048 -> -2.2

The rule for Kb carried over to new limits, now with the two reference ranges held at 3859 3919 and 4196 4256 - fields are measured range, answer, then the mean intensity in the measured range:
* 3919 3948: 9.3 AA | 88.3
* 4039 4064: -4.6 AA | 189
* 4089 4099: -2.7 AA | 216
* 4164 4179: -0.1 AA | 190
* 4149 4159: 0.0 AA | 186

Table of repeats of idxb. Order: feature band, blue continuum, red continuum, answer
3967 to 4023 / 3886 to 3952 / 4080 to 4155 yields -0.16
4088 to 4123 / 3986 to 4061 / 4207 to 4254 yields -0.02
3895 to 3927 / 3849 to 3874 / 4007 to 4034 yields -0.03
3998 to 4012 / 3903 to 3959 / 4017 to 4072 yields -0.20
